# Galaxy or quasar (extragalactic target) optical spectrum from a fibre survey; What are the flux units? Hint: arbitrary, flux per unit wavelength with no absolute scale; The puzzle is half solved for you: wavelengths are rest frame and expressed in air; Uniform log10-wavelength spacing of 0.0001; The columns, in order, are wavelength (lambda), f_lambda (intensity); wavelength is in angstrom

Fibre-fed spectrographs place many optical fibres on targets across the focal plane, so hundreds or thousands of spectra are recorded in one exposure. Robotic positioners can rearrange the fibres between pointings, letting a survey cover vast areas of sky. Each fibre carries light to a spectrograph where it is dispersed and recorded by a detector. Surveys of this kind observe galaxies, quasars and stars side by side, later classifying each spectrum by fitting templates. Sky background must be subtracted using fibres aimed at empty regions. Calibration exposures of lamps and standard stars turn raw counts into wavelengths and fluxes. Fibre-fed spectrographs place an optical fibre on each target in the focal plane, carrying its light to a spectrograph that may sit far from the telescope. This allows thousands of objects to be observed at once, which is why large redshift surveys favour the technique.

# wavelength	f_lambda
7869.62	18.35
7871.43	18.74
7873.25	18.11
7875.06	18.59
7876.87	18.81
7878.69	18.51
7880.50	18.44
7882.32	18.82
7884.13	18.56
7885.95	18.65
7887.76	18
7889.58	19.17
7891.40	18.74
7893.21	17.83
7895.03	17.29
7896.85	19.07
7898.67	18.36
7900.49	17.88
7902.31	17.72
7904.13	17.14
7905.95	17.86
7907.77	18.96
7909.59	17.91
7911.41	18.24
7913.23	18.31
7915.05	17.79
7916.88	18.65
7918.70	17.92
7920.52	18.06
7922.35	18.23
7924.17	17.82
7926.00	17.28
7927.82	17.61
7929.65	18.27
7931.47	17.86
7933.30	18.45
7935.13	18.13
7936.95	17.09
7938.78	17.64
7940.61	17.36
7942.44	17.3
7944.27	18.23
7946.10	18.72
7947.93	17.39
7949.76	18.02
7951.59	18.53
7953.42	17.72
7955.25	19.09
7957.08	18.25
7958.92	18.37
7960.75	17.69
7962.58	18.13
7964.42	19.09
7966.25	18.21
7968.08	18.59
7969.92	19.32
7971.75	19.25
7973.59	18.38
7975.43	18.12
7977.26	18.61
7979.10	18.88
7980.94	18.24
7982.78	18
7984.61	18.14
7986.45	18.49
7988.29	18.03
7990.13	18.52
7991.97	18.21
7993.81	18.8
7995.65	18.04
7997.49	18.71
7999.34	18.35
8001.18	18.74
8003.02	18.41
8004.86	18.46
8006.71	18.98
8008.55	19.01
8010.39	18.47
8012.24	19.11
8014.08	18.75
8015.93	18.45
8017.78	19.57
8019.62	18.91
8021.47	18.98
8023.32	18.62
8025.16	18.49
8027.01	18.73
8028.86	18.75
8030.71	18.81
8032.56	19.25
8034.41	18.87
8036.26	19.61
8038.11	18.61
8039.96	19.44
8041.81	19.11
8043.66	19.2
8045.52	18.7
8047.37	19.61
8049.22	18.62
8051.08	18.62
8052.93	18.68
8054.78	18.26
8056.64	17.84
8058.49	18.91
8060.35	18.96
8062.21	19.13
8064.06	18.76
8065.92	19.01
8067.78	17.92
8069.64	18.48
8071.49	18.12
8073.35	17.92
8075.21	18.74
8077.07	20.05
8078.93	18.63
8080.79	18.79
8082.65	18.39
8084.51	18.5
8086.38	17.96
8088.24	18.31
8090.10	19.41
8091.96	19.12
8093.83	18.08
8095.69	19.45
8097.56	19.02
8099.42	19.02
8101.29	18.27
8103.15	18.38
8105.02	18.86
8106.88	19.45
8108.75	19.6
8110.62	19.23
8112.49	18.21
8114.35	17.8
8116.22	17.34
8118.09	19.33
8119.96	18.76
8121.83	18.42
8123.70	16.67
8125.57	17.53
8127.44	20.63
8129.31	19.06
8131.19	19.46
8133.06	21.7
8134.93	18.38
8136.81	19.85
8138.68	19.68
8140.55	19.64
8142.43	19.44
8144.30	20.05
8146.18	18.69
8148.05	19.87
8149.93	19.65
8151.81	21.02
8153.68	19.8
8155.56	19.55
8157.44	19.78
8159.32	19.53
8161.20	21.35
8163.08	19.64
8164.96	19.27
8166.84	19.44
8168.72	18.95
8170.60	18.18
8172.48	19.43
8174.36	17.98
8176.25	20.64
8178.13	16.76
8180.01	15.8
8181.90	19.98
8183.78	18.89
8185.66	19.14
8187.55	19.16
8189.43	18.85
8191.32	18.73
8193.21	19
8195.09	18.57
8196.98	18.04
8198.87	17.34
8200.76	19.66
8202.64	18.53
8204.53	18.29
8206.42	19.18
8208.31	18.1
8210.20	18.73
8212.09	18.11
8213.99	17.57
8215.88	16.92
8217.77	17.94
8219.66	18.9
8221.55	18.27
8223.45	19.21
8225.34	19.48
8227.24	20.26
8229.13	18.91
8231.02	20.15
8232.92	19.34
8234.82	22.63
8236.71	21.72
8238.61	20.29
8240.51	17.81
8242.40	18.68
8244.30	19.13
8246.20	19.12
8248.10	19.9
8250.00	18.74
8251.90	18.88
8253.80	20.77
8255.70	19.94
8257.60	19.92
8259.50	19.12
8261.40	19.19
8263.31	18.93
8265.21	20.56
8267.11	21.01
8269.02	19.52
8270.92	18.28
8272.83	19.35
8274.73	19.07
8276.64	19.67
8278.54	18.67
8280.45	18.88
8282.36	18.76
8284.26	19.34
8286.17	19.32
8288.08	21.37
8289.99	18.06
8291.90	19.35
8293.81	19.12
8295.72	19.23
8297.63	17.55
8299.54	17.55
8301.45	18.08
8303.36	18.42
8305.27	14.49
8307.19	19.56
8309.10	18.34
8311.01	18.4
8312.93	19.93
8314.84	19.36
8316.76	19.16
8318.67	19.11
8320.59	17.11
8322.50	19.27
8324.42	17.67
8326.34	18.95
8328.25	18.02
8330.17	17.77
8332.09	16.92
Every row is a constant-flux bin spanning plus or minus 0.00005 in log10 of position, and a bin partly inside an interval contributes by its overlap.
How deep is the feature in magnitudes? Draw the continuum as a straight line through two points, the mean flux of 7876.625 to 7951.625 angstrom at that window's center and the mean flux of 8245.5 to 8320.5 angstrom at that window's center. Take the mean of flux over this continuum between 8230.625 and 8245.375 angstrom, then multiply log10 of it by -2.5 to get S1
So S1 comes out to -0.06 mag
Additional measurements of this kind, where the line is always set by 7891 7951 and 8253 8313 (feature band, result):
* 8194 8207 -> 0.02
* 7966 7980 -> -0.03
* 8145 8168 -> -0.06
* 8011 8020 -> -0.04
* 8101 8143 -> -0.02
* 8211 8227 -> 0.03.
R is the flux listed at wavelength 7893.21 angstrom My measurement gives 17.83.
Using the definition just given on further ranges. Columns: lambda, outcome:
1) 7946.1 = 18.72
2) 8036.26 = 19.61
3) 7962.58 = 18.13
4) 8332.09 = 16.92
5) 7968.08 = 18.59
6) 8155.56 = 19.55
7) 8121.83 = 18.42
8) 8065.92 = 19.01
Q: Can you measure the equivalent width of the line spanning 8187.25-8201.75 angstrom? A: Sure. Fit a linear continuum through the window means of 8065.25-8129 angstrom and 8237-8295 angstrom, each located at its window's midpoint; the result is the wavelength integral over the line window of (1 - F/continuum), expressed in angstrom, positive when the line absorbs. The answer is 0.32 angstrom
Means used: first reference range 18.6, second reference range 19.4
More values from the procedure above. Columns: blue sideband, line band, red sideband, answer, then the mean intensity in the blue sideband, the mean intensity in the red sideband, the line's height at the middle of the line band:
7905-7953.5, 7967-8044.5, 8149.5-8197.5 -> -1.6 angstrom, 18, 19.1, 18.3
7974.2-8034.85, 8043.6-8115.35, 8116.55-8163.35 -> 1.4 angstrom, 18.6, 19.5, 19.1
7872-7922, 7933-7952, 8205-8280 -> 0.6 angstrom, 18.3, 19.3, 18.4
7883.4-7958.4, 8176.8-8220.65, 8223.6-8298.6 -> 1.9 angstrom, 18.1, 19.5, 19.2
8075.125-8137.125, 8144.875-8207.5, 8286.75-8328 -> -1.1 angstrom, 18.8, 18.6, 18.7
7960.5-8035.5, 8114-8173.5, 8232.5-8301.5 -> -0.9 angstrom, 18.6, 19.4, 19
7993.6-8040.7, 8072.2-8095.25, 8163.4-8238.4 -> 0.2 angstrom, 18.8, 18.9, 18.8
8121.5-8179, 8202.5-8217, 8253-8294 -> 0.9 angstrom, 19.4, 19.5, 19.4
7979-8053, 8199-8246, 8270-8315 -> -0.8 angstrom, 18.7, 18.7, 18.7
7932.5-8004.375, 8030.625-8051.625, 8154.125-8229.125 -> -0.7 angstrom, 18.3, 18.8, 18.5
